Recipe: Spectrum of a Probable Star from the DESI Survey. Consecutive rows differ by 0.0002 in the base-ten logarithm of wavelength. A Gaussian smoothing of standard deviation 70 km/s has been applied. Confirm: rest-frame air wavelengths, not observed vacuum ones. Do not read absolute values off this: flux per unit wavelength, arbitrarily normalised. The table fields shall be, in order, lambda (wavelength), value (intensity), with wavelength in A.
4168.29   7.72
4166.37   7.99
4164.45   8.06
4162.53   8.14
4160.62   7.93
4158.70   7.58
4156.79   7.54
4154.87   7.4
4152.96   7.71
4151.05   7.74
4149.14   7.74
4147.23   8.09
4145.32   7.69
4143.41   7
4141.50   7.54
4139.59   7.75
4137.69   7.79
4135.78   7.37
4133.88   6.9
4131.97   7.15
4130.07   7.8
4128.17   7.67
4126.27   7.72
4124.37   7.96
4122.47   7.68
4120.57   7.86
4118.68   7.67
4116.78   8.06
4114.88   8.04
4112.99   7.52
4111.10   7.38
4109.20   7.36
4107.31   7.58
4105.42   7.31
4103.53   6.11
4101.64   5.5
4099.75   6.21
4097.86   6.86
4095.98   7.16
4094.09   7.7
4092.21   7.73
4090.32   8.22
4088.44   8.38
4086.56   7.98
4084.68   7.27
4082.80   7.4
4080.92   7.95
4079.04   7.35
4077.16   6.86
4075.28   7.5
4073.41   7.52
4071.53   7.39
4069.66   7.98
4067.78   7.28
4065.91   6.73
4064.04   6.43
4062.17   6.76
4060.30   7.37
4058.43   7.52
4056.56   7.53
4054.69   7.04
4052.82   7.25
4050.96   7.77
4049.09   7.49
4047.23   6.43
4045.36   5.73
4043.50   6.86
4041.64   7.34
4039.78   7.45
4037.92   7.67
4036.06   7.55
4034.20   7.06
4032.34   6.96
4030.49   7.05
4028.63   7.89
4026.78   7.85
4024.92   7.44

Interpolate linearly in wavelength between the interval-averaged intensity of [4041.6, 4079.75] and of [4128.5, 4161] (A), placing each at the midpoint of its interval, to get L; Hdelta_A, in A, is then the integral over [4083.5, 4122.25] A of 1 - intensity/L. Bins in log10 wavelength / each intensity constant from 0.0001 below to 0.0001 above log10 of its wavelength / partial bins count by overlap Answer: -0.2 A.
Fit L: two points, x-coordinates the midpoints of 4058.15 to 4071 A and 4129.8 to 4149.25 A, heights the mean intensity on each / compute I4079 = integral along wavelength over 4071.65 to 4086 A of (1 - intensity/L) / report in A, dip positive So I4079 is -0.41 A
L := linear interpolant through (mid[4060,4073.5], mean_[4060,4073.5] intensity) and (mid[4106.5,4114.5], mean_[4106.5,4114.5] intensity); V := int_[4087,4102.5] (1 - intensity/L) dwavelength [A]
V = 0.2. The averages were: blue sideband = 7.15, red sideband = 7.5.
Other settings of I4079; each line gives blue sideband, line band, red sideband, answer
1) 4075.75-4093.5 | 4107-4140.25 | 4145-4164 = 0.44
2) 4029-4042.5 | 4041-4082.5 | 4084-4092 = 2.47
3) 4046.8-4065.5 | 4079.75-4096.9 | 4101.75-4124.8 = -0.98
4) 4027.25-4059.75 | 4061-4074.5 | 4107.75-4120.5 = 0.40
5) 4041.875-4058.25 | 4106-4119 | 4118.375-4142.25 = -0.29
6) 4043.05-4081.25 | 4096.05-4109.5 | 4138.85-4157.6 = 1.24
